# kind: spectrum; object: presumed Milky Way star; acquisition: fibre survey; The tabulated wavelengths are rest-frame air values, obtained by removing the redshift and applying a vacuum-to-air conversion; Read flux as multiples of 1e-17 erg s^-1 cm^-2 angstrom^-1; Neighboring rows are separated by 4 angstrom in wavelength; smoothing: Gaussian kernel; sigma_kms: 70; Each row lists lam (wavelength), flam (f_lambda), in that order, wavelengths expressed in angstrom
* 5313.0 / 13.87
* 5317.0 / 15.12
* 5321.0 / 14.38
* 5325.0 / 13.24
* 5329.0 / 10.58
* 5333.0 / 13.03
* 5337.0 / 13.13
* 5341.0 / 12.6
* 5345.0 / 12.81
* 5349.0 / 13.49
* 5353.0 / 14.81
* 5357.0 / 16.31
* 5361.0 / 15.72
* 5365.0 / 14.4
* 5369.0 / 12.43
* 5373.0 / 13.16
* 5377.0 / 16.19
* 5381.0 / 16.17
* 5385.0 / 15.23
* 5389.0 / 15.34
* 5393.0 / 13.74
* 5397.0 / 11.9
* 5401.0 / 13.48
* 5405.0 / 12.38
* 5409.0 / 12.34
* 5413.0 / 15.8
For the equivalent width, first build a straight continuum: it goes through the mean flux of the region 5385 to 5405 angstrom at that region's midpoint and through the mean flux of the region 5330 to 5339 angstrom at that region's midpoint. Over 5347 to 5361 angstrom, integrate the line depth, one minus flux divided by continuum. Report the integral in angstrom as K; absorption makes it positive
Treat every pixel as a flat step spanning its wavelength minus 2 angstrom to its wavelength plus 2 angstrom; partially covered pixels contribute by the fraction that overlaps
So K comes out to -2.04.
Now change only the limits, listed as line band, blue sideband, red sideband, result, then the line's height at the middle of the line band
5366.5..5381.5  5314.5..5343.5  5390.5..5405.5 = -1.4 angstrom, 13.1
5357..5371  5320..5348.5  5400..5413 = -1.7 angstrom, 12.9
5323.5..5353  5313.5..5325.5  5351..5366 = 4.0 angstrom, 14.8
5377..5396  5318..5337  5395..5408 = -3.6 angstrom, 12.6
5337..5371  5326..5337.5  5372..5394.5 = -1.4 angstrom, 13.5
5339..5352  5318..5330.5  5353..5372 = 0.8 angstrom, 13.9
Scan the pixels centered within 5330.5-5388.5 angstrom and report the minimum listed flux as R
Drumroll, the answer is 12.43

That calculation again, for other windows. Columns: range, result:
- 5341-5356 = 12.6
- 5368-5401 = 11.9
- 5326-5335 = 10.58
